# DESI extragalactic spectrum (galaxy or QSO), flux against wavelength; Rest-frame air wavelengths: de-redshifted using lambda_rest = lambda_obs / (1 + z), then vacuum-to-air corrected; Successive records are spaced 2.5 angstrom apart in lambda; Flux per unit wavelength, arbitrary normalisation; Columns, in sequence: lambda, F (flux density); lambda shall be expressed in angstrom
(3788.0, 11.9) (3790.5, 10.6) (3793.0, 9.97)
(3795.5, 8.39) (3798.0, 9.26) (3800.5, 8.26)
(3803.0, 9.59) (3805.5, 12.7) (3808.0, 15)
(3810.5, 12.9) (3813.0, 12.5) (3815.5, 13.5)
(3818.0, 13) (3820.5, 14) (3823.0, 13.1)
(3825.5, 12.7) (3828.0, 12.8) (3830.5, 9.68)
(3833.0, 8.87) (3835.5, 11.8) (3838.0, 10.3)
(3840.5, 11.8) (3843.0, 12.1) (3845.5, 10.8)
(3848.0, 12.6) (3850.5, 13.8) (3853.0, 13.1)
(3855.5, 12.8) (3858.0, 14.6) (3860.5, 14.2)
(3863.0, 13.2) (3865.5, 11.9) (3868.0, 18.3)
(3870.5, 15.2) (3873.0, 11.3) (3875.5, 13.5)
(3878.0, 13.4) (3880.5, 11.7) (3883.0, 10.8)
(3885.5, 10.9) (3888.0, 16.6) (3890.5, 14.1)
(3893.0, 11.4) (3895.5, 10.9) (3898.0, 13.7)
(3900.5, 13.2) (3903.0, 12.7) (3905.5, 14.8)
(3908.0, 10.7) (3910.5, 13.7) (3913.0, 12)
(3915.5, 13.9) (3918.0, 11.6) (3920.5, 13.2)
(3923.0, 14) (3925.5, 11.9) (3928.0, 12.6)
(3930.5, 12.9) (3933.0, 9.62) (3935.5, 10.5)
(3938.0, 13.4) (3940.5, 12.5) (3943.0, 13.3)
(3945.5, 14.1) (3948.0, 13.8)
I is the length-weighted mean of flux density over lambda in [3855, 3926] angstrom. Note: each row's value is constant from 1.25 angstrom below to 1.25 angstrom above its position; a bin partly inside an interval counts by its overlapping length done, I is 13.1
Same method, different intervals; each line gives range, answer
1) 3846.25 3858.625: 13.2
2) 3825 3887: 12.5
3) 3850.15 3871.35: 14.1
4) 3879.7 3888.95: 12.4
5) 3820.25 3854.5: 11.9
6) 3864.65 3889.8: 13.4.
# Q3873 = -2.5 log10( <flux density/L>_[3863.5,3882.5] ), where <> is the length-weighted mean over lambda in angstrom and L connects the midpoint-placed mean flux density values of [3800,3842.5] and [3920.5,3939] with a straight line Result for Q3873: -0.12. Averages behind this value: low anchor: 12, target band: 13.5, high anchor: 12.2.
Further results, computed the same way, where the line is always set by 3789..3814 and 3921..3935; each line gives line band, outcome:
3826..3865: -0.08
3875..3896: -0.08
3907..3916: -0.05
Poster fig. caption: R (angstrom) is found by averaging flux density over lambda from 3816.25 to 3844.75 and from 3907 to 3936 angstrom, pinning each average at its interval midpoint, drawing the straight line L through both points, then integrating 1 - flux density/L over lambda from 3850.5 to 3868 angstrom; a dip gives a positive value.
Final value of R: -2.5 angstrom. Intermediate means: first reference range 11.8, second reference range 12.3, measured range 13.7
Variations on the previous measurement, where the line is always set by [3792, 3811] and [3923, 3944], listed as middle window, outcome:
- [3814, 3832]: -2.81 angstrom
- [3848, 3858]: -1.82 angstrom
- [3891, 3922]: -2.12 angstrom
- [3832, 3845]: 0.12 angstrom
